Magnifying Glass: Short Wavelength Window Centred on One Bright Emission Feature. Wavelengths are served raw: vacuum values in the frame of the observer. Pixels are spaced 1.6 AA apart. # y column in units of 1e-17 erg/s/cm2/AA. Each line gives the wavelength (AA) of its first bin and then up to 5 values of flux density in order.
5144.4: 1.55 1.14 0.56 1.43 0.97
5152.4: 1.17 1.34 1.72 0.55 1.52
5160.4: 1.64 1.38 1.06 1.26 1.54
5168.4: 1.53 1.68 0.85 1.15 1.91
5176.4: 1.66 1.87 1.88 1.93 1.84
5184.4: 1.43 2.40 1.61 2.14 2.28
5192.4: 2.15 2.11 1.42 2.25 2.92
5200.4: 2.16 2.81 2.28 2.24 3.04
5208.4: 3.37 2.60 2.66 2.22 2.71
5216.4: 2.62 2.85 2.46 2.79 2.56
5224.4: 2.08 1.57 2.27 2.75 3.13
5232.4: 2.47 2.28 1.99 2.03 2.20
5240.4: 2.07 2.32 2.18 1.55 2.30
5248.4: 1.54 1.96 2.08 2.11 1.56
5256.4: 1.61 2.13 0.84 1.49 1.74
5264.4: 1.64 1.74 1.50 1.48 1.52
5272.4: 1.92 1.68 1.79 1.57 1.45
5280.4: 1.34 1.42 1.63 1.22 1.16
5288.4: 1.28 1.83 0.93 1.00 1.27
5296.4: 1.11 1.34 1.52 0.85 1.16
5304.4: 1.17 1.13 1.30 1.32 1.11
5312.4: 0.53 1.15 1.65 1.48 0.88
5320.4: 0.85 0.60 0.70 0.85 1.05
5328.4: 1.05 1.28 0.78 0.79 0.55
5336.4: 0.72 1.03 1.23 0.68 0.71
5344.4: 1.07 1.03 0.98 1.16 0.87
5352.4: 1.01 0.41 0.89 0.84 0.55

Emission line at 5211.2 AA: C IV 1549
